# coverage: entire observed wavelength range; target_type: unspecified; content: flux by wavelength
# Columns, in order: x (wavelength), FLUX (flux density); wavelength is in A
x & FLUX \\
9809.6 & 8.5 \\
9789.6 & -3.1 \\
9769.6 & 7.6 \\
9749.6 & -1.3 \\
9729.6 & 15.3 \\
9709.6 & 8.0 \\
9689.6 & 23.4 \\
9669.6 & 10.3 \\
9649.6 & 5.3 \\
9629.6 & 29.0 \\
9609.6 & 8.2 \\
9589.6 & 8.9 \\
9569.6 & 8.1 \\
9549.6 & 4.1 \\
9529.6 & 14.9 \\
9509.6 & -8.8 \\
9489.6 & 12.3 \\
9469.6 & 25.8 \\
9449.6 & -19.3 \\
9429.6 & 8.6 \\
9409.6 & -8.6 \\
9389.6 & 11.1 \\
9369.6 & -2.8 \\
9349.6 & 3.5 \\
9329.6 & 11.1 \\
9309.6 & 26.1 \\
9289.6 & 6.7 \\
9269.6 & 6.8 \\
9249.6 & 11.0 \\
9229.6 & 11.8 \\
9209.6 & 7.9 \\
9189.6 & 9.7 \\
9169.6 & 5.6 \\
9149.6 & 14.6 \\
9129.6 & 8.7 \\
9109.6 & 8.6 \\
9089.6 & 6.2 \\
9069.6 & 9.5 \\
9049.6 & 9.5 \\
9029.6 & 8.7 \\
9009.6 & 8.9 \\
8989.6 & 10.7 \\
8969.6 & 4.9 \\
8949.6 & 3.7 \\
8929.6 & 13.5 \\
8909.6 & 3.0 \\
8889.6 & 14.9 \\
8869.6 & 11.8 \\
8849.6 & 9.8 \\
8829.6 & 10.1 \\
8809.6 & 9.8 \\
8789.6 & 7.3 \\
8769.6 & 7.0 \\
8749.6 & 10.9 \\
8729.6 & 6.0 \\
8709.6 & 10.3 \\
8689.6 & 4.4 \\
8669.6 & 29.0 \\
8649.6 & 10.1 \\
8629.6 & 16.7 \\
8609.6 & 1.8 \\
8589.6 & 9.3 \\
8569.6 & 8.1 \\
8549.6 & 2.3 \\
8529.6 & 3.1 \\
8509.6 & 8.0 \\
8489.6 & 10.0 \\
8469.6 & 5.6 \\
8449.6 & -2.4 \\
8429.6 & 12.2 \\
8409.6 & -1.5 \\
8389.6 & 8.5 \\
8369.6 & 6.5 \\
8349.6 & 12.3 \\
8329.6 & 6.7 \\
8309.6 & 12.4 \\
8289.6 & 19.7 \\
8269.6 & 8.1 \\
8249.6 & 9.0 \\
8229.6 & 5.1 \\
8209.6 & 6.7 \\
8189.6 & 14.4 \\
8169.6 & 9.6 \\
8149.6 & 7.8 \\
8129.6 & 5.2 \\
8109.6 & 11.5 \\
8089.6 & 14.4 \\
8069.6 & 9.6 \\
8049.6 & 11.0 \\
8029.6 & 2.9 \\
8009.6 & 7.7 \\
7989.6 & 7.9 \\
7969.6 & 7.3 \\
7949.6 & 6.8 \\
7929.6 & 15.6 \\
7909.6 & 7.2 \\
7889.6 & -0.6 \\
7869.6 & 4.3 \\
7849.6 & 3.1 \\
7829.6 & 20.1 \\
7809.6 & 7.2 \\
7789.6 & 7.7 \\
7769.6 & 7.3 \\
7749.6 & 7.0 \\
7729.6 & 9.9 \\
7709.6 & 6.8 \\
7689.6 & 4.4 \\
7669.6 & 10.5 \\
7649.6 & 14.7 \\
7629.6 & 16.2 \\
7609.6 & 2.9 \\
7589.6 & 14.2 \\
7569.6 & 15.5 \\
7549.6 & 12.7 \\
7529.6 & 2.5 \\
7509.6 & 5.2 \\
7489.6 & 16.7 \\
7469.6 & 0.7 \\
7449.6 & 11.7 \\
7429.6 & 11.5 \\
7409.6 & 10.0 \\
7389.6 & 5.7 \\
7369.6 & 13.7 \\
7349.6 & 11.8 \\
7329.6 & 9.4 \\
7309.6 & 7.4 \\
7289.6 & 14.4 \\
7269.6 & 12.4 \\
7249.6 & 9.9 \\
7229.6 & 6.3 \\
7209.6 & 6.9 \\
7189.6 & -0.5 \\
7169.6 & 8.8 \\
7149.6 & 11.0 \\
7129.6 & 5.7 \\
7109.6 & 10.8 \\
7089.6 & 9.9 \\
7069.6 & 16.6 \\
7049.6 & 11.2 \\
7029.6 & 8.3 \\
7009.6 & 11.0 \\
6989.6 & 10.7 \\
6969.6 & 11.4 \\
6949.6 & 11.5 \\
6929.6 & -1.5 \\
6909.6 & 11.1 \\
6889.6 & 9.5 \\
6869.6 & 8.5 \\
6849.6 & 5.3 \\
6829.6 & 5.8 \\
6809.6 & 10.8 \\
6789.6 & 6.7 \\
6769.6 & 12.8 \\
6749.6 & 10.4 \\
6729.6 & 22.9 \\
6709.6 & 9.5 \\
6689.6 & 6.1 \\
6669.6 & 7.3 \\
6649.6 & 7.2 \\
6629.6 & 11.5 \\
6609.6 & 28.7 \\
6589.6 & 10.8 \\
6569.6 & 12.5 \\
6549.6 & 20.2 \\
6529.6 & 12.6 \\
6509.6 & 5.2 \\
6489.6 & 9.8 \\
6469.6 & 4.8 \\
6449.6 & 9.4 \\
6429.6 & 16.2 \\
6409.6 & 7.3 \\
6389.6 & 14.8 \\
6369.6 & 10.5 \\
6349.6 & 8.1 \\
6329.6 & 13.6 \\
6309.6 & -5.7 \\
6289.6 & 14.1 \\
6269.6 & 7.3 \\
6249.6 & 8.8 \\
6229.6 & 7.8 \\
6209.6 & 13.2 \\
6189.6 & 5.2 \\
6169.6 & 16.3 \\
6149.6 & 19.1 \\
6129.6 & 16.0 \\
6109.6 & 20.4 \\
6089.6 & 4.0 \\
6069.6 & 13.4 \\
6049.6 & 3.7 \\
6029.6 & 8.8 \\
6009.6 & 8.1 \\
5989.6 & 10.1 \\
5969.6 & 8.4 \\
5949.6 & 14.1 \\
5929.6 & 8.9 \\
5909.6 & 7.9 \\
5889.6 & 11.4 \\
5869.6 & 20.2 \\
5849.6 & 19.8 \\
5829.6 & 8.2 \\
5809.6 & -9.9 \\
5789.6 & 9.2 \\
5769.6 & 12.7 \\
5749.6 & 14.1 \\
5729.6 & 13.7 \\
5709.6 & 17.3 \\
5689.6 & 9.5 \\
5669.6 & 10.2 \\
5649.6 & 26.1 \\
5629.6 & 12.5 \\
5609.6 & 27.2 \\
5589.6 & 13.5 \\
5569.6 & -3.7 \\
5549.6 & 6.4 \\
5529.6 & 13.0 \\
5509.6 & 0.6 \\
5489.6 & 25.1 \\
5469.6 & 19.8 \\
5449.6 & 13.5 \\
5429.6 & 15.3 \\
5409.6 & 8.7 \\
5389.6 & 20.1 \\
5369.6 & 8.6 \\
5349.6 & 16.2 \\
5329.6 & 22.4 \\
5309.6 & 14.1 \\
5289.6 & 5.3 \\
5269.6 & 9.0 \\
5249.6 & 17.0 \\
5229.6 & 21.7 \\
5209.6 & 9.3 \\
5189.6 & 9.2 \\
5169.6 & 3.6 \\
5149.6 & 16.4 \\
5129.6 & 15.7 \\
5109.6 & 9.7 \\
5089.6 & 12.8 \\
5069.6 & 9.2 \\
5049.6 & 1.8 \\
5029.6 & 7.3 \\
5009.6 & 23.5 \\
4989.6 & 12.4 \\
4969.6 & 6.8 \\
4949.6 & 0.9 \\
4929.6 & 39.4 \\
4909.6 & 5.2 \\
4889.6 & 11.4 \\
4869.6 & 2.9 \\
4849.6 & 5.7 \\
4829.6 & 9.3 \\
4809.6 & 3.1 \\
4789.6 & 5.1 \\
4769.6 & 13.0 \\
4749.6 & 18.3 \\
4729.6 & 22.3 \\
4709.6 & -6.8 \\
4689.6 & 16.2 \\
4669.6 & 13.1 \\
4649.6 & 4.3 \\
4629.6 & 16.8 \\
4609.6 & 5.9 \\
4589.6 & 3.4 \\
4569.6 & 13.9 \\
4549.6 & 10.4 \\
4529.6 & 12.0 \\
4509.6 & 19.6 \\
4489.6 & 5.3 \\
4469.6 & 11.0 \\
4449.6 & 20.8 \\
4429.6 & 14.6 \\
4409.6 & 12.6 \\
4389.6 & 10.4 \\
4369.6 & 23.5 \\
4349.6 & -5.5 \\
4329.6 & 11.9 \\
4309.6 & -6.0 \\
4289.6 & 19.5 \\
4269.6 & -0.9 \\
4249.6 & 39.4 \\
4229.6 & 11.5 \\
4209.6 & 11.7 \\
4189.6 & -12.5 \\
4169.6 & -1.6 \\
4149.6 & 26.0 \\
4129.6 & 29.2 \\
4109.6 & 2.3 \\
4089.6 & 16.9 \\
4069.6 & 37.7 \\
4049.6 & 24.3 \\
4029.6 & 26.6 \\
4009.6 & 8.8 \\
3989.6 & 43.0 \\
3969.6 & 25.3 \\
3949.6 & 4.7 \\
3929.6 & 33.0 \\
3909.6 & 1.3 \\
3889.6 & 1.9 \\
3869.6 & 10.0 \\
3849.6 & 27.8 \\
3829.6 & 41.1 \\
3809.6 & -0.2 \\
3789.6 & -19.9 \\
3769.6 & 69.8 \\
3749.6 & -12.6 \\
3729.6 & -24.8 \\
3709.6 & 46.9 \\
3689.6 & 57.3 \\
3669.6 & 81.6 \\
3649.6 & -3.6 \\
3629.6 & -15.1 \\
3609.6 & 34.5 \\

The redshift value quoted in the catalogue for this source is 0.32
